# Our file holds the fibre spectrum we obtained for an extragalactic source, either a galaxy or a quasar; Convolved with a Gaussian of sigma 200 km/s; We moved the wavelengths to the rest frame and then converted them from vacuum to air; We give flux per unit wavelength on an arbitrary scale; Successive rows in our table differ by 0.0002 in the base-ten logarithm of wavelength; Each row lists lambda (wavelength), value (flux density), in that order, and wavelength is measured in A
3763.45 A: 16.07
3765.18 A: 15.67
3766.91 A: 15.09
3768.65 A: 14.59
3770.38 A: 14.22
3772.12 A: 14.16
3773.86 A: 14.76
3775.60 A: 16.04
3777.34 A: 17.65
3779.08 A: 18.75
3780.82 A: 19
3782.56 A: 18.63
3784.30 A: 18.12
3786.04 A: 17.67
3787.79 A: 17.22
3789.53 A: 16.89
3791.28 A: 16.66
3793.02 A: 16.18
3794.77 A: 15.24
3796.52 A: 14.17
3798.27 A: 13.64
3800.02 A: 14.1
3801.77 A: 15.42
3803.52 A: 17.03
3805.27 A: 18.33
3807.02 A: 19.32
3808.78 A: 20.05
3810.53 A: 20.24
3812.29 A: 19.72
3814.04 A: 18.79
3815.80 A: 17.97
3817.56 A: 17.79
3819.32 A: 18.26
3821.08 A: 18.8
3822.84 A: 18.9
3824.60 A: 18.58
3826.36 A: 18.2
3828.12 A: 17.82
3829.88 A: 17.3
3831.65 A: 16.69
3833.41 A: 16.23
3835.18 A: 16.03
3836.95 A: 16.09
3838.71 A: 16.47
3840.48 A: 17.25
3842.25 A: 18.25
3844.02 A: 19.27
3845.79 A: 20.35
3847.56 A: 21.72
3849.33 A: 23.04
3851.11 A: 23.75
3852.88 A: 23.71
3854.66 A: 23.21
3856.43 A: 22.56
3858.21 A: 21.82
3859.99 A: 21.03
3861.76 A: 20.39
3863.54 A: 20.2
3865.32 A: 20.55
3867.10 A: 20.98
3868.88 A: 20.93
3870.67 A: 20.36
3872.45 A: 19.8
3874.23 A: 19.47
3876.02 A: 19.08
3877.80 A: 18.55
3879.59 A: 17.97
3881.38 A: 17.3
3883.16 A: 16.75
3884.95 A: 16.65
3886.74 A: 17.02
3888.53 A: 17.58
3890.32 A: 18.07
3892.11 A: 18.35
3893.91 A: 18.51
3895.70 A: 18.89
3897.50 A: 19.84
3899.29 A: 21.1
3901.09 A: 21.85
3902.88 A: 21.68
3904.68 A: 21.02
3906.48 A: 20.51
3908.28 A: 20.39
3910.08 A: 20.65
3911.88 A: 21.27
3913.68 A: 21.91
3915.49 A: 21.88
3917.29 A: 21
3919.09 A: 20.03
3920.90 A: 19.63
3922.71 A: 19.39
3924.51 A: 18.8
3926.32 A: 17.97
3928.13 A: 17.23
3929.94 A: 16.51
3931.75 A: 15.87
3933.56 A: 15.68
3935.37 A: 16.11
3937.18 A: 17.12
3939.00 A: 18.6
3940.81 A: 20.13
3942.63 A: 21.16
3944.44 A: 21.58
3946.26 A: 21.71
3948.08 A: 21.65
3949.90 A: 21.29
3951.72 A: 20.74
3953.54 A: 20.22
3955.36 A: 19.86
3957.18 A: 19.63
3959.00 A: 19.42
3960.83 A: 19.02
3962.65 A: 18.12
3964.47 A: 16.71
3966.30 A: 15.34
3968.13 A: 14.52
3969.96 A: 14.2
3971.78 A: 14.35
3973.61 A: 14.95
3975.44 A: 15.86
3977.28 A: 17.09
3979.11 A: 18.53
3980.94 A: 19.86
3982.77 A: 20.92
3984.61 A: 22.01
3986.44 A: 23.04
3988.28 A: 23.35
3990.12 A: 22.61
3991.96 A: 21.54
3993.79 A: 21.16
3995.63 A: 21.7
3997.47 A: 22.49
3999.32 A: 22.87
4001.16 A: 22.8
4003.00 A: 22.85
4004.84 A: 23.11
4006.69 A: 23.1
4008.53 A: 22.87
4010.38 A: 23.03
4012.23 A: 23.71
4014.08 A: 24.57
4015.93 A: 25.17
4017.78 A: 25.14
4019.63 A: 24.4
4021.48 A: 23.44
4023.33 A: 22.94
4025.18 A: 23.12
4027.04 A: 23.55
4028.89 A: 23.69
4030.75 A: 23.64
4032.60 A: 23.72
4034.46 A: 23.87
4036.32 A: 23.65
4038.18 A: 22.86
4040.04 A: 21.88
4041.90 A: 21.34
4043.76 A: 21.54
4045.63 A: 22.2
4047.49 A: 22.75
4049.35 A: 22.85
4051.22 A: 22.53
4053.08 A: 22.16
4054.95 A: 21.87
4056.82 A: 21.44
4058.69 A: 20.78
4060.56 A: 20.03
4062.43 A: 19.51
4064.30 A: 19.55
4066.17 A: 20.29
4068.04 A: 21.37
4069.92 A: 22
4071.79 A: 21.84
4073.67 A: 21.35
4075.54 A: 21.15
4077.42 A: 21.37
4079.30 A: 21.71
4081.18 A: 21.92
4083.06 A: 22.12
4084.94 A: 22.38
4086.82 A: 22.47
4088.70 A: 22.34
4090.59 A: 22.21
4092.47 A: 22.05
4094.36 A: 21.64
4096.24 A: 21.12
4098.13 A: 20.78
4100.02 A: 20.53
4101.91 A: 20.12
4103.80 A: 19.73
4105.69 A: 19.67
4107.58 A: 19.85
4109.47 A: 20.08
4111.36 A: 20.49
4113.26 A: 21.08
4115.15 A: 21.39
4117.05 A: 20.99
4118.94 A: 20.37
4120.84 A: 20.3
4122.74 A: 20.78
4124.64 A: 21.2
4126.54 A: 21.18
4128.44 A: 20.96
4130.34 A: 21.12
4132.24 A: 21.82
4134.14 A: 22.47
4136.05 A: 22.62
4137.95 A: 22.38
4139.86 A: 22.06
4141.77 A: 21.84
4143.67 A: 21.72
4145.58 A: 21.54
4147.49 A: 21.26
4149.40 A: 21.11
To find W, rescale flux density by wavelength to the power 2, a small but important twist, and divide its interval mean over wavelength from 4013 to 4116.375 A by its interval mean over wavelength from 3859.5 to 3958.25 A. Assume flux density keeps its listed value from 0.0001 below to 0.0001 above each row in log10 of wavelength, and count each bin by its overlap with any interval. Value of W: 1.2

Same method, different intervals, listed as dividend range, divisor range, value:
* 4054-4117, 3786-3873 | 1.28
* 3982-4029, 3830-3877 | 1.25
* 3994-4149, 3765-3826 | 1.47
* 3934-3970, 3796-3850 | 1.13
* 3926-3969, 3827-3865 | 1.00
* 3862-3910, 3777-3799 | 1.21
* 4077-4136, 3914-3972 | 1.23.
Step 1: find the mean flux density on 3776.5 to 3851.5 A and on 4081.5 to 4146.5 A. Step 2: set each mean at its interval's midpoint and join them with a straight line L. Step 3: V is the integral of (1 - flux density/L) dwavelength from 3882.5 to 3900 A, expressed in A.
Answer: 0.5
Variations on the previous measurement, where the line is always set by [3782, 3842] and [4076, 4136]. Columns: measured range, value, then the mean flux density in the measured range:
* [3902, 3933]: -1.6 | 19.7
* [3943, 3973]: 0.9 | 18.7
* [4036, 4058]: -1.9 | 22.2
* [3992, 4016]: -3.7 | 22.9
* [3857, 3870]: -2.1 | 20.9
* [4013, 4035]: -4.2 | 23.9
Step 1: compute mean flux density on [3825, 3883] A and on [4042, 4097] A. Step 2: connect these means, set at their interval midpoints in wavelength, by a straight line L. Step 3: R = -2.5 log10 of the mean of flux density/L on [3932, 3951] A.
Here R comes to 0.05 mag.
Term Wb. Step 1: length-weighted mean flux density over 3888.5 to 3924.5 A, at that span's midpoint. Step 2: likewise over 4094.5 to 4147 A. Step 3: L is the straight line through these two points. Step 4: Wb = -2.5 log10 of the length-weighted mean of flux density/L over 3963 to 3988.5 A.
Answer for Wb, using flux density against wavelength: 0.15 mag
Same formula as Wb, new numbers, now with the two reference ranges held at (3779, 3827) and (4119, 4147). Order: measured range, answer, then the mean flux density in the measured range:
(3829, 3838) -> 0.095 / 16.5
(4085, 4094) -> -0.061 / 22.2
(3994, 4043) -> -0.154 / 23.3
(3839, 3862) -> -0.165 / 21.2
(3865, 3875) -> -0.109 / 20.3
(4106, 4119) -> 0.036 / 20.6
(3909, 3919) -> -0.124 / 21.2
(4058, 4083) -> -0.013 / 21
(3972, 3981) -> 0.173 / 16.8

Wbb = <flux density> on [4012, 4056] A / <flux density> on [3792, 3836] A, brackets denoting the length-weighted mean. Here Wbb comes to 1.3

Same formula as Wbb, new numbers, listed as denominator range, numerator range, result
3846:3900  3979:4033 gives 1.15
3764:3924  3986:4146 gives 1.18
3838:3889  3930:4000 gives 0.97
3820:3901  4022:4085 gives 1.14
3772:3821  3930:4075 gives 1.21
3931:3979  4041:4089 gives 1.19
